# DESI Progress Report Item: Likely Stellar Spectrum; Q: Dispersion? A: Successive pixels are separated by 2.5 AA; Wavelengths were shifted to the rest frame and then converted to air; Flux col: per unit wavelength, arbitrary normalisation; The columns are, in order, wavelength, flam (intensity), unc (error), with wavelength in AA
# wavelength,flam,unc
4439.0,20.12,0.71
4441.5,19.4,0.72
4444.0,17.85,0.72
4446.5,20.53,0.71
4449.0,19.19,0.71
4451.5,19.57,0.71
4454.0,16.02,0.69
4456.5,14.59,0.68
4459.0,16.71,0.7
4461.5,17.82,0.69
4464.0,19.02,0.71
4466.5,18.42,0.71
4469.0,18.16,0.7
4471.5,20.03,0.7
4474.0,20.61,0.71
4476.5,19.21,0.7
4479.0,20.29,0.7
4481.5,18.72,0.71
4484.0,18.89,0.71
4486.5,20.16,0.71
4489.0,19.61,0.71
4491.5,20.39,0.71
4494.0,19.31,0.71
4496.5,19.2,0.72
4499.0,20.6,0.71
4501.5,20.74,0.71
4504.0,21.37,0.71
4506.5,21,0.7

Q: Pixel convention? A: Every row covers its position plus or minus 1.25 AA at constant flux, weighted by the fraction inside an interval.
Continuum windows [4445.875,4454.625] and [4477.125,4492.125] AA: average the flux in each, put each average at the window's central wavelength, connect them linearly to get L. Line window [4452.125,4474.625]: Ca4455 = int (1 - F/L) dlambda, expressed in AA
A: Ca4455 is 1.51 AA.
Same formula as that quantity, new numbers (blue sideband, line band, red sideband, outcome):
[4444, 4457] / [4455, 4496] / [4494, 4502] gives 0.6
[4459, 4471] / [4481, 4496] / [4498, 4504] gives 0.3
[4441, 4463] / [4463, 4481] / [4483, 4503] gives -0.5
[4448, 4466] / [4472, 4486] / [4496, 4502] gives -0.5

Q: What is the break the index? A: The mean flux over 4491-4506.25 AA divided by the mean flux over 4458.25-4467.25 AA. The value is 1.13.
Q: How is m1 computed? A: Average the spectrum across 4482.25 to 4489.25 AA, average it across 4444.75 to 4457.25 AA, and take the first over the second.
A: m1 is 1.1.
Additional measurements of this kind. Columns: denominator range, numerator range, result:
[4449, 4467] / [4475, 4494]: 1.12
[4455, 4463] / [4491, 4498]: 1.19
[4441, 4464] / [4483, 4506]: 1.12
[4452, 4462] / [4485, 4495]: 1.21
